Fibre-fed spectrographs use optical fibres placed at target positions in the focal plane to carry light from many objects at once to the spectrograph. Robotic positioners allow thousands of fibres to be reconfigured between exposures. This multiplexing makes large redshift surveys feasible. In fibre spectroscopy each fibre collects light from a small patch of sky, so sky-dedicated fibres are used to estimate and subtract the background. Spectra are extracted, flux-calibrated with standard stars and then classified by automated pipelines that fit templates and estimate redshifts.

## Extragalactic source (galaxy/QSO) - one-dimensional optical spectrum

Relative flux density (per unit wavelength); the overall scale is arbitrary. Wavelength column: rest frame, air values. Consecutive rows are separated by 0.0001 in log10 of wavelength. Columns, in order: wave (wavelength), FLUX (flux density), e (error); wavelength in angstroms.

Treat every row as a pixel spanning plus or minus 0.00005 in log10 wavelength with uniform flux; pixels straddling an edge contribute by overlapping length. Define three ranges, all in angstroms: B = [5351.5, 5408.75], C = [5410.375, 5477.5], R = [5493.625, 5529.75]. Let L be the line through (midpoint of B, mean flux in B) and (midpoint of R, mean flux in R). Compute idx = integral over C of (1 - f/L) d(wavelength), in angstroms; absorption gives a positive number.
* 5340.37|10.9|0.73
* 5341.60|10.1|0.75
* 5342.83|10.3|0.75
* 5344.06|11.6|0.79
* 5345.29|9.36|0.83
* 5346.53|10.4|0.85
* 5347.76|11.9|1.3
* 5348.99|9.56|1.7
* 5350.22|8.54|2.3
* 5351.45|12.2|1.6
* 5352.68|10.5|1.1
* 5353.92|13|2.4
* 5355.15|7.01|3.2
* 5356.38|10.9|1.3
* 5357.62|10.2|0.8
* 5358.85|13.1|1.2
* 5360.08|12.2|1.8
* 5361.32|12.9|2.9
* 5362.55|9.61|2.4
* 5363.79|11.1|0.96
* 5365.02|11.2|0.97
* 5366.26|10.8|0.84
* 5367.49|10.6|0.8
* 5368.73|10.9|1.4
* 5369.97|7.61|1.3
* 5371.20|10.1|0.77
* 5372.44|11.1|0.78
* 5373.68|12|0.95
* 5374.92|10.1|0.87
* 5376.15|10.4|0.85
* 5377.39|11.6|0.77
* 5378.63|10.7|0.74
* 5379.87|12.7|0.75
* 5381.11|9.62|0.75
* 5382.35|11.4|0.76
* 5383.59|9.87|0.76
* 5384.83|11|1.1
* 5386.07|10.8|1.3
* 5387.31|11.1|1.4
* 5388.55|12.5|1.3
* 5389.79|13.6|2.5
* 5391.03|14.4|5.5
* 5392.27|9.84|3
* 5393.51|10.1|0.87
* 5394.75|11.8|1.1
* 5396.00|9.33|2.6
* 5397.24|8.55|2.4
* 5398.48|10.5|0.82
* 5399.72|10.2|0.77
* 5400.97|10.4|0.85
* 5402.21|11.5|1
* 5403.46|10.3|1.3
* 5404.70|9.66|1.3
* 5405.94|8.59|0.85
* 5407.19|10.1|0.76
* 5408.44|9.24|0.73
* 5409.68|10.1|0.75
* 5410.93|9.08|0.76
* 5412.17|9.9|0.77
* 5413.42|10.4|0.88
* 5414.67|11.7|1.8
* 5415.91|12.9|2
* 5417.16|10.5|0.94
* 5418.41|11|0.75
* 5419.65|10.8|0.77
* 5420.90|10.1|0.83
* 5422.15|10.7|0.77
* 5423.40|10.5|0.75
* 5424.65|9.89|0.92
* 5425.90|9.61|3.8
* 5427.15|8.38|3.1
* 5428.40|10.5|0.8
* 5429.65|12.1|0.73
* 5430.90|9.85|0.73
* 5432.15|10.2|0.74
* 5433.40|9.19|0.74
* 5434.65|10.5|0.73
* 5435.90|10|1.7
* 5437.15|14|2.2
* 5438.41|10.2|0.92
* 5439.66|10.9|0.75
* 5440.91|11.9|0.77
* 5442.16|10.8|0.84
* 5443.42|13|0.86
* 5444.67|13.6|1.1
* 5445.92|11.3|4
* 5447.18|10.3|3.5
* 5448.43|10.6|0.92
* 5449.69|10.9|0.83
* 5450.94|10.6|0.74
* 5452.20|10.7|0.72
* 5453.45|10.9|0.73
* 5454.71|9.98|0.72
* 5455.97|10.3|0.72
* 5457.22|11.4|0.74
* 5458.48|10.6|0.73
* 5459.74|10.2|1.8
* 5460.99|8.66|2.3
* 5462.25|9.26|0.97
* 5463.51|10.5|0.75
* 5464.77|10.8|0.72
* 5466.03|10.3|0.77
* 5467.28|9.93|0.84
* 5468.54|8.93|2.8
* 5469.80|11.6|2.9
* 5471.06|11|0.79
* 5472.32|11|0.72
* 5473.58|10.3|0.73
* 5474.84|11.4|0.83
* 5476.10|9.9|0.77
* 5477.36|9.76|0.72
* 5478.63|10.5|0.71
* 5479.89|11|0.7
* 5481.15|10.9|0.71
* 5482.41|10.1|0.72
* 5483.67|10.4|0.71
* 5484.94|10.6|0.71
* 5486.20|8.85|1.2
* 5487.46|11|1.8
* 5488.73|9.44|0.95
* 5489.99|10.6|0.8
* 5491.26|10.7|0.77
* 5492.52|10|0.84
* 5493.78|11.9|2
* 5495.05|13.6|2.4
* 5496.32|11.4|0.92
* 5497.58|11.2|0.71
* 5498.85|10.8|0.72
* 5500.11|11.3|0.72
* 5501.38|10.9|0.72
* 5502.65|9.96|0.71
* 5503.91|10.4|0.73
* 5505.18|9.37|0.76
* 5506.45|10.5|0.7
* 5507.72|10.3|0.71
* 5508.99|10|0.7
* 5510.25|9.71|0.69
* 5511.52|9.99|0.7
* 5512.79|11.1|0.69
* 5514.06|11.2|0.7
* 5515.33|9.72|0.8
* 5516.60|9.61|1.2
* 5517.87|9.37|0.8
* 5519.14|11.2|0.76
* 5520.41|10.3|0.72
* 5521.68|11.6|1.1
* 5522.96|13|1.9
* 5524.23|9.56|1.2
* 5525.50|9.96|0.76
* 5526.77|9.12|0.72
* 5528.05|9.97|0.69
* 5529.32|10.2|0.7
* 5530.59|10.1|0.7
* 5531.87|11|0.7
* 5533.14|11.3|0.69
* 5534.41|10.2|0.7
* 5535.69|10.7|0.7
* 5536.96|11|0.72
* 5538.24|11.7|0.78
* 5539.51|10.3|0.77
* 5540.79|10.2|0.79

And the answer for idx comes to 0.34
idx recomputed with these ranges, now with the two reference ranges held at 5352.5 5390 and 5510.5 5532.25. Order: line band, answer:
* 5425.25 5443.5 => 0.07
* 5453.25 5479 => 0.64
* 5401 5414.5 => 1.05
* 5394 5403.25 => 0.45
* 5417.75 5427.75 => 0.59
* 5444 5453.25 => -0.42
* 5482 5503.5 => -0.53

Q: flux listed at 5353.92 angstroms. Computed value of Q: 13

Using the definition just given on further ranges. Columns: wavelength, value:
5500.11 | 11.3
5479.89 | 11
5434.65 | 10.5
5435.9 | 10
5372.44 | 11.1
